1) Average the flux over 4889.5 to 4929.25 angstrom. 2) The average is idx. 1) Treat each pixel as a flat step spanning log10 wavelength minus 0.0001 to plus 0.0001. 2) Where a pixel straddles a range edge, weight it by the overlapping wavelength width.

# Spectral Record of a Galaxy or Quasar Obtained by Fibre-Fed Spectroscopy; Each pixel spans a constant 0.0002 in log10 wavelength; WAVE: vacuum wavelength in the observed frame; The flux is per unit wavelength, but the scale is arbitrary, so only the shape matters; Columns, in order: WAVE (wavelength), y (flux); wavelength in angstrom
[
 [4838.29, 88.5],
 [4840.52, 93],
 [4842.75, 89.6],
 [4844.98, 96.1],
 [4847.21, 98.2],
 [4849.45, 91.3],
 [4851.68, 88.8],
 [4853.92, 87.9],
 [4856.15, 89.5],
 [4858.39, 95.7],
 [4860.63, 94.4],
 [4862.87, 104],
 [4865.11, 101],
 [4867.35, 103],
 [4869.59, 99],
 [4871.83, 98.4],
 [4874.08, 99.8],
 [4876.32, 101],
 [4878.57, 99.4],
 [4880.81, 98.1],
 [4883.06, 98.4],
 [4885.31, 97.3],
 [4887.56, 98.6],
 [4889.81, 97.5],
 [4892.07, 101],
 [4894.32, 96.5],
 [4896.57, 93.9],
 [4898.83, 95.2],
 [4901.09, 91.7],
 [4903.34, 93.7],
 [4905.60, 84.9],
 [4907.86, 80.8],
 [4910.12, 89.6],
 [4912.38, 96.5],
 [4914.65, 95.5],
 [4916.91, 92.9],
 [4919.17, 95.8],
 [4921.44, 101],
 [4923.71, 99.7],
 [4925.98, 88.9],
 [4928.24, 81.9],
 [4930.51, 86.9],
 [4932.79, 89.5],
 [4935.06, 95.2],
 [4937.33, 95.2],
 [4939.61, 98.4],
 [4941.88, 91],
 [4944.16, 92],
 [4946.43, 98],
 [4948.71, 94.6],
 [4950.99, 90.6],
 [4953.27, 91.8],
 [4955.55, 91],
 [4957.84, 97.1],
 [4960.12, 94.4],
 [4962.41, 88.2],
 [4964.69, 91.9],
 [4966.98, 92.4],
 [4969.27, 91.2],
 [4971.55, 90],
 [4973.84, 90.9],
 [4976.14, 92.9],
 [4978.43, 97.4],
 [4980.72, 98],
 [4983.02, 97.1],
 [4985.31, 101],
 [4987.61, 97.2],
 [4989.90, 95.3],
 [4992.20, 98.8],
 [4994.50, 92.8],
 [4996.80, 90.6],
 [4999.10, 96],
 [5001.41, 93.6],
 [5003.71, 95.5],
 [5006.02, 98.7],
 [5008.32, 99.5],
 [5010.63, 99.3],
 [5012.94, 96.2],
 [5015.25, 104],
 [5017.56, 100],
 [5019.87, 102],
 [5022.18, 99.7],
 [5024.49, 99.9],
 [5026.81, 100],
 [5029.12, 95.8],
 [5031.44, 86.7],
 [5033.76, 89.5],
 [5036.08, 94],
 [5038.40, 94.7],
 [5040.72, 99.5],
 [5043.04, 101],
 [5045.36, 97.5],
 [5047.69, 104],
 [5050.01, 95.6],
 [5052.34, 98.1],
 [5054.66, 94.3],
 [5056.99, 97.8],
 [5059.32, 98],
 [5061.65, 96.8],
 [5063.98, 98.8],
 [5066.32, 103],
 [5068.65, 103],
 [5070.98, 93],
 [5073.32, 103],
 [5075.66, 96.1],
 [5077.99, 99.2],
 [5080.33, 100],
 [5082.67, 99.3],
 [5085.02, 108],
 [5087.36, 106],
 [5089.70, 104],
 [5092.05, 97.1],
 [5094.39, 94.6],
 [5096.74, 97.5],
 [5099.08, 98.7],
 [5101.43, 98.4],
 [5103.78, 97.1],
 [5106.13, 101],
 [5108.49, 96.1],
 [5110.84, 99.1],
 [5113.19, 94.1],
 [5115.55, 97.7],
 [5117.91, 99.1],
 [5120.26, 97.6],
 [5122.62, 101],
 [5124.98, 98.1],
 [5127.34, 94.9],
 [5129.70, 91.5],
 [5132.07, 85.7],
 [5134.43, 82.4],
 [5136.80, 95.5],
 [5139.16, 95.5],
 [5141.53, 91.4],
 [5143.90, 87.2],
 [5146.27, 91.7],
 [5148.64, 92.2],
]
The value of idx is 93.1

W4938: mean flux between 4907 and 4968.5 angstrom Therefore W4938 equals 92.7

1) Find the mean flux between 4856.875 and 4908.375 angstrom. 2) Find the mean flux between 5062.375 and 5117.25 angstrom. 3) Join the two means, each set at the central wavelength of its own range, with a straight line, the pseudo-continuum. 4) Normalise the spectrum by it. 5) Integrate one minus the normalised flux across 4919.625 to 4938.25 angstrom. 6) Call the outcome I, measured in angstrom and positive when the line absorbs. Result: 1.0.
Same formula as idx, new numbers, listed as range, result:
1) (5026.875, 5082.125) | 97.5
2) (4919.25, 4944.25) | 92.8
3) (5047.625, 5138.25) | 97.7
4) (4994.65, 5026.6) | 98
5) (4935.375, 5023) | 95.4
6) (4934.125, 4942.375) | 95.3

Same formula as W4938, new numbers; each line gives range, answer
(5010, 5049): 97.8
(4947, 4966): 92.6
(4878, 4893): 98.5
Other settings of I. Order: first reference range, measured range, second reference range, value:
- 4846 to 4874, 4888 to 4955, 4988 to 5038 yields 2.2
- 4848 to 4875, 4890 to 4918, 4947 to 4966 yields 0.5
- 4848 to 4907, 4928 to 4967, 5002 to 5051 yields 1.8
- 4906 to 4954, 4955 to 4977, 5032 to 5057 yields 0.4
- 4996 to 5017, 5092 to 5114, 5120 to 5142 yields -0.8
